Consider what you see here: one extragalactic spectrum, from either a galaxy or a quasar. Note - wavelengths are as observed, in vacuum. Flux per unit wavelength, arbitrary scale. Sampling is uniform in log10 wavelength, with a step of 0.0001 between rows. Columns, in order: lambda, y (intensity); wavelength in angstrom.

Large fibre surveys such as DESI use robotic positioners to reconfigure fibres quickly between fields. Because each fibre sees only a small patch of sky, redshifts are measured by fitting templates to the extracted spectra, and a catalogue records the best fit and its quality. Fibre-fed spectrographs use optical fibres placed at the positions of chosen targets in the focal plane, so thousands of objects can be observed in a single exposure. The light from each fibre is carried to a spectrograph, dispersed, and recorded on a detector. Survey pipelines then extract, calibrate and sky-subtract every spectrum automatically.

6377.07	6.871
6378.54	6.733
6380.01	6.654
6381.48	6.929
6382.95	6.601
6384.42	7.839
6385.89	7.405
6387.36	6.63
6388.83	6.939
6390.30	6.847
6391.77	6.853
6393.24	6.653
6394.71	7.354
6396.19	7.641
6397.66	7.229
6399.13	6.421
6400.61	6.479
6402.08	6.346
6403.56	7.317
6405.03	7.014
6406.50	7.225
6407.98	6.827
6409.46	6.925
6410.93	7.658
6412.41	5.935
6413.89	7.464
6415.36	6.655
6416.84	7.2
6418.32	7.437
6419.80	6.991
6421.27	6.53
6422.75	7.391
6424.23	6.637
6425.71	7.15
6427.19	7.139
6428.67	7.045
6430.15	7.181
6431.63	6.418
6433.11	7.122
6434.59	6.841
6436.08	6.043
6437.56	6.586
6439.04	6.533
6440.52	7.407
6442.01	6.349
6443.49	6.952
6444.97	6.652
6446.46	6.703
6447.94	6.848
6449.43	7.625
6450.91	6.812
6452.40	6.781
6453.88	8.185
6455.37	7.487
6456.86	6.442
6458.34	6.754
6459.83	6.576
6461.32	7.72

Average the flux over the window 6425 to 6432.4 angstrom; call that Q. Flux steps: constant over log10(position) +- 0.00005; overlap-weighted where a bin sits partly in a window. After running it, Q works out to 6.99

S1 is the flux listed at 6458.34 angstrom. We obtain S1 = 6.754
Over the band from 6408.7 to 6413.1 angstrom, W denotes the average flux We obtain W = 6.85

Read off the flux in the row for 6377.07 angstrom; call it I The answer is 6.871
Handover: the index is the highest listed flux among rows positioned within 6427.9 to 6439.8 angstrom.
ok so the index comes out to 7.181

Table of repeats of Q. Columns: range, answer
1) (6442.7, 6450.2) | 6.96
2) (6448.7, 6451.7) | 7.21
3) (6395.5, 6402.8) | 6.82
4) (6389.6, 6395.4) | 6.93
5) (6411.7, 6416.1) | 6.69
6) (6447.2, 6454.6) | 7.25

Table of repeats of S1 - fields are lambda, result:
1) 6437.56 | 6.586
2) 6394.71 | 7.354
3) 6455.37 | 7.487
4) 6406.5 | 7.225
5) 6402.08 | 6.346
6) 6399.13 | 6.421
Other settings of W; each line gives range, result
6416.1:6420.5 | 7.2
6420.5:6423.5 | 6.97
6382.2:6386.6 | 7.28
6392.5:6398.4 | 7.22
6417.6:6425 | 7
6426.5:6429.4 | 7.09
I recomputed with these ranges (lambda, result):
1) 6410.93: 7.658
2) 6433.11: 7.122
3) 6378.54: 6.733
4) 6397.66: 7.229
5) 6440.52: 7.407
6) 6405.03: 7.014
